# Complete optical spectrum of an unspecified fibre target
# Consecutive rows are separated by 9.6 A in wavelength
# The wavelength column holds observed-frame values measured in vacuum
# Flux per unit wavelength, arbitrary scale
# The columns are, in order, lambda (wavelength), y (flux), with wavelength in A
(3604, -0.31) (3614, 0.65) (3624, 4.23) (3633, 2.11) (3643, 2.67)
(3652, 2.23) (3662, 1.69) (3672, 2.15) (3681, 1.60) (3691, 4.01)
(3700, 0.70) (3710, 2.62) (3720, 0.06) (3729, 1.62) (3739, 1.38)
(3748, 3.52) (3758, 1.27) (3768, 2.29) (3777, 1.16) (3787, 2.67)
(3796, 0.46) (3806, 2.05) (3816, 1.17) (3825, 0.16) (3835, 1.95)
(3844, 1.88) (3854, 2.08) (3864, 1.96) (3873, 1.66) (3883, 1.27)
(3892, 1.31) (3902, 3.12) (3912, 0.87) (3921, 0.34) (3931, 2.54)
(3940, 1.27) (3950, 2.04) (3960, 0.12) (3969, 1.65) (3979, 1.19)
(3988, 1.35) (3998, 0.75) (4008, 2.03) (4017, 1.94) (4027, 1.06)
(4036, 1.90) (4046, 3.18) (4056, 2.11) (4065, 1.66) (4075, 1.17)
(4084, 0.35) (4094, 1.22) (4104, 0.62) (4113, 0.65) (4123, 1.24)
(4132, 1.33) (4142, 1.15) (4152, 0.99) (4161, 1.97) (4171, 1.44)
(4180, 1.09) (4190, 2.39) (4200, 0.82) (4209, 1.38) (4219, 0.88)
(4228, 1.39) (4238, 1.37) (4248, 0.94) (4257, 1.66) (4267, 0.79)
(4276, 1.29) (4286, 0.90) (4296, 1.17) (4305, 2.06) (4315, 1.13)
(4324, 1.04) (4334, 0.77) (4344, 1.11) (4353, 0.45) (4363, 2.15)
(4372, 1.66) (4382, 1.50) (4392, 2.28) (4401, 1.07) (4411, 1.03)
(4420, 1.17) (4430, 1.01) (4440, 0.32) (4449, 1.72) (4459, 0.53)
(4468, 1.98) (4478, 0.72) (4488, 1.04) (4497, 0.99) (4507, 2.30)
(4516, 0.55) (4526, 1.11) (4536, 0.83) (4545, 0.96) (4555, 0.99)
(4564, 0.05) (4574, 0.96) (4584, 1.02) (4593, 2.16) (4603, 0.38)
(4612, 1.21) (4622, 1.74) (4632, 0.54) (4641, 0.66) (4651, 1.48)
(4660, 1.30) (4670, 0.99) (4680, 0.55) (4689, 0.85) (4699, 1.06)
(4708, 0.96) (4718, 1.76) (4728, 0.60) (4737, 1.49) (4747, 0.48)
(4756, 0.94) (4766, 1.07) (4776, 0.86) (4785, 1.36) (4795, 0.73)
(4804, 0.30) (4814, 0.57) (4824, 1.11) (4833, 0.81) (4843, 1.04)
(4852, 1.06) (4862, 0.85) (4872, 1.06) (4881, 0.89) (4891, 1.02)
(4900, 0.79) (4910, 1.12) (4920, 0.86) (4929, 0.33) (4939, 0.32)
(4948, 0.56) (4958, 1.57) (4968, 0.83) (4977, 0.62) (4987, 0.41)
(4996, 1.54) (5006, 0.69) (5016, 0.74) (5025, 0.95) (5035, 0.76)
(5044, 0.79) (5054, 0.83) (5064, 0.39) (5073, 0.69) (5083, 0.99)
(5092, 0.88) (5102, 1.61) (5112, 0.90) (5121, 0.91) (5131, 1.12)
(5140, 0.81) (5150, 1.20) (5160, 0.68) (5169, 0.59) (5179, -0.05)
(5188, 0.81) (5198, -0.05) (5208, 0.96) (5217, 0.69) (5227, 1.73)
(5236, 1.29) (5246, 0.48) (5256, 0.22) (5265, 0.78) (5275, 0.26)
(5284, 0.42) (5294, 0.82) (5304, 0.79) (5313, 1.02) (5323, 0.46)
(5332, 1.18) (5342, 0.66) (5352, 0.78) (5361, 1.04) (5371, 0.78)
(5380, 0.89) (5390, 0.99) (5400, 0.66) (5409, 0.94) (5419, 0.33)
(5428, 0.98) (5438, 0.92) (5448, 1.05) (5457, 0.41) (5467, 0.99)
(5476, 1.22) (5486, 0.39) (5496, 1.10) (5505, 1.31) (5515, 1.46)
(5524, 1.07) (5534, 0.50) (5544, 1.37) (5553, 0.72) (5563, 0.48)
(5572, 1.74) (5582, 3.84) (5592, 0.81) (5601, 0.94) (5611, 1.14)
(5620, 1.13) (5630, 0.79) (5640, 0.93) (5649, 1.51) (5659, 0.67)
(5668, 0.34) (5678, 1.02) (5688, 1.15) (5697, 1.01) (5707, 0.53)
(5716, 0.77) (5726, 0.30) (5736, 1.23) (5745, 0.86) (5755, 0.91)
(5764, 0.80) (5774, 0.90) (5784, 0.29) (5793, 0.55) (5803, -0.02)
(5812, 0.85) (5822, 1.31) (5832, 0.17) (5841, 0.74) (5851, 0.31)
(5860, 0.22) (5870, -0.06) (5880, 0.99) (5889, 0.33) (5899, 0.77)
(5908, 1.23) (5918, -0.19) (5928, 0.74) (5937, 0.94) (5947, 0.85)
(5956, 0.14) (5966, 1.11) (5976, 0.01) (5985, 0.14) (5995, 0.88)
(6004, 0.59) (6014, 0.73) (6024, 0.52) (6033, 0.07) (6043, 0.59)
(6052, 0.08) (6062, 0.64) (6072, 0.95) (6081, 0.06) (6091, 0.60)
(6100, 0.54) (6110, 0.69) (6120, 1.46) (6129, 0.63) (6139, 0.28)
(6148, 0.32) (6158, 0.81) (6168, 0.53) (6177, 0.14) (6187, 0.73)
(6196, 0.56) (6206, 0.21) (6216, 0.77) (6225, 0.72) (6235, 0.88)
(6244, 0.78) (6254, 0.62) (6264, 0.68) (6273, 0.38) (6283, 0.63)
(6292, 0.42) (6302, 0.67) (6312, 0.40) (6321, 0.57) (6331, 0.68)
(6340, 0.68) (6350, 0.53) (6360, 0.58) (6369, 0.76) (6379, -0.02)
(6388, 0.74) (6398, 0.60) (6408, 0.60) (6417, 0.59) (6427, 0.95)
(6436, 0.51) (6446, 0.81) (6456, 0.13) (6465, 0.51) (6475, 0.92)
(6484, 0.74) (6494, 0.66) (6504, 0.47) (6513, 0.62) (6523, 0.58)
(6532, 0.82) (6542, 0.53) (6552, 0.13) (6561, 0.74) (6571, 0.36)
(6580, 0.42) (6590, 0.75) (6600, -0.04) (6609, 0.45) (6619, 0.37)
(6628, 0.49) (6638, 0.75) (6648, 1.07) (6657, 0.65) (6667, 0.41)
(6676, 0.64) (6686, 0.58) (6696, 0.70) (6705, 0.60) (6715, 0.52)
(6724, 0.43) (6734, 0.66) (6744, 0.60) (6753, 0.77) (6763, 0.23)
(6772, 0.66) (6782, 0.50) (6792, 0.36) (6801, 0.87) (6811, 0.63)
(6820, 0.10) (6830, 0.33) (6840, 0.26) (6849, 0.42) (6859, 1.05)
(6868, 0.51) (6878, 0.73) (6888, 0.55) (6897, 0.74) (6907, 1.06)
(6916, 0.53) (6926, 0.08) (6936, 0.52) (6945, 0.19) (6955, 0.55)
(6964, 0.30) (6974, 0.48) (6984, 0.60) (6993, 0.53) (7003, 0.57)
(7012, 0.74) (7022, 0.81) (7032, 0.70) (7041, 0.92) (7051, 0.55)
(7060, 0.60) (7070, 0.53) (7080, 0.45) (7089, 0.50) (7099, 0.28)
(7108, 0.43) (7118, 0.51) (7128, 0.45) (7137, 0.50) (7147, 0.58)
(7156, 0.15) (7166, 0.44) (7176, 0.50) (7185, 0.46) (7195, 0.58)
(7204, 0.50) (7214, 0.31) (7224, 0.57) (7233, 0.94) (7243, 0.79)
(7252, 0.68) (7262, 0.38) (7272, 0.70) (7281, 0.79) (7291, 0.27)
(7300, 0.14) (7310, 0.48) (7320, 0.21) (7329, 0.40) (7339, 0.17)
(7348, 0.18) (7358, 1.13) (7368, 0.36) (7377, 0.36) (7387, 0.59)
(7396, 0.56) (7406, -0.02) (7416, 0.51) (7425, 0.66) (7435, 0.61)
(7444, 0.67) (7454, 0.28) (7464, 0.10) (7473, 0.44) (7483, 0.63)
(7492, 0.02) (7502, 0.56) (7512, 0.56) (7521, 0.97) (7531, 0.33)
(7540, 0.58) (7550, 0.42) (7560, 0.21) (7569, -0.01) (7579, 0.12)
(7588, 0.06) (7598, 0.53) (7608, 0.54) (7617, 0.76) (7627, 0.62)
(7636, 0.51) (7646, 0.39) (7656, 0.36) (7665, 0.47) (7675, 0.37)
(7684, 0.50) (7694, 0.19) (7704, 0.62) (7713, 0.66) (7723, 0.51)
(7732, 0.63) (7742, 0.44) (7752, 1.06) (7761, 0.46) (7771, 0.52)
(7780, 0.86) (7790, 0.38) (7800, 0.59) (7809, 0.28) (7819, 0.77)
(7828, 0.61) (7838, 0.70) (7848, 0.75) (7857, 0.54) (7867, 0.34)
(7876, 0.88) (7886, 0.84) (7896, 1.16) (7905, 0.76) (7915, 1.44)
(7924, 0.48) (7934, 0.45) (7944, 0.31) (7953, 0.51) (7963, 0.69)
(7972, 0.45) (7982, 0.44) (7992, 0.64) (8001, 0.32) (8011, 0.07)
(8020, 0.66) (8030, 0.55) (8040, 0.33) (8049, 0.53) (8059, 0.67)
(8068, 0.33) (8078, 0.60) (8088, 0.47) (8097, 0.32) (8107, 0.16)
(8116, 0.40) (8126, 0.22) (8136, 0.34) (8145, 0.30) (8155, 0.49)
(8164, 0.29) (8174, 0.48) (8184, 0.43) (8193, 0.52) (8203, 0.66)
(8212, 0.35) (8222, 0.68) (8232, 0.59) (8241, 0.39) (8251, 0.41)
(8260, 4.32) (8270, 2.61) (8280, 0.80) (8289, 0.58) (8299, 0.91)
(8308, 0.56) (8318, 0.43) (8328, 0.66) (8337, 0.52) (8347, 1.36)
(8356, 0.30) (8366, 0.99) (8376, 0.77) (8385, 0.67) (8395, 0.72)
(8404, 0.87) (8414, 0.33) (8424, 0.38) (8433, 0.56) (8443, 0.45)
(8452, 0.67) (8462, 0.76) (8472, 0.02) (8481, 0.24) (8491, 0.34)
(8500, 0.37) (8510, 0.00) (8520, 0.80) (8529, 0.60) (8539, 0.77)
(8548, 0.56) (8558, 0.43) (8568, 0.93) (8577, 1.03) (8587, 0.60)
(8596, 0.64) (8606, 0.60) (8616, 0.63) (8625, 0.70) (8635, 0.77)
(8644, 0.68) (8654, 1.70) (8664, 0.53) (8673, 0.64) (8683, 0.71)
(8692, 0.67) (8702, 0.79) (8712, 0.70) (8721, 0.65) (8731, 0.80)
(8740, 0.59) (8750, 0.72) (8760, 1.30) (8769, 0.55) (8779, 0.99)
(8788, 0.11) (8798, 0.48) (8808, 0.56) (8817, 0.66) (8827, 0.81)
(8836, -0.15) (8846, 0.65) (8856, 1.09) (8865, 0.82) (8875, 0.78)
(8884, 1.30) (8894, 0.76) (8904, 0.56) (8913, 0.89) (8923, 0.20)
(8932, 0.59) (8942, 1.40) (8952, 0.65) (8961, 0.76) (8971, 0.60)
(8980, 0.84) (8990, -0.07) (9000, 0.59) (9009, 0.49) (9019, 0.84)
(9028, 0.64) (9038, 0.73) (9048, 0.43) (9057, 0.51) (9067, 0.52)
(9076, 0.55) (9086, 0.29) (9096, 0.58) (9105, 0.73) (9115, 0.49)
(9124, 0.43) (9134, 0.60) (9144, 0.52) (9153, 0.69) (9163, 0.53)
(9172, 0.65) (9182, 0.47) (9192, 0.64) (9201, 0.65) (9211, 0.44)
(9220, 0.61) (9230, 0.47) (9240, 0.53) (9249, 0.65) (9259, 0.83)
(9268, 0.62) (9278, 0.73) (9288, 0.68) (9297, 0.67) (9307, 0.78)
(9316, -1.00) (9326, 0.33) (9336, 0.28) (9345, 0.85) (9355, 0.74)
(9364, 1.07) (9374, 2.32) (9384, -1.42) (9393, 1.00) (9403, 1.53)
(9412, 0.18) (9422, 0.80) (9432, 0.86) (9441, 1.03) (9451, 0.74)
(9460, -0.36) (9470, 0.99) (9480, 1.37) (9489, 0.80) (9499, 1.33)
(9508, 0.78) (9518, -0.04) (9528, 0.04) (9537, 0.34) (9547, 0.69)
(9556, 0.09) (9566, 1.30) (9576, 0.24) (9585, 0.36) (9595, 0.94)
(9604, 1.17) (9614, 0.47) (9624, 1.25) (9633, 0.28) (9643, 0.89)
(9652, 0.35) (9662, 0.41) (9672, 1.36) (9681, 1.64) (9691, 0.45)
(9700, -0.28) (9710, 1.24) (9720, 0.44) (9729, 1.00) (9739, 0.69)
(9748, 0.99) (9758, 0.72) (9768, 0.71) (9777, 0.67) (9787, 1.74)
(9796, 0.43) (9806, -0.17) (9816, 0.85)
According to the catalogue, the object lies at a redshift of 1.216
